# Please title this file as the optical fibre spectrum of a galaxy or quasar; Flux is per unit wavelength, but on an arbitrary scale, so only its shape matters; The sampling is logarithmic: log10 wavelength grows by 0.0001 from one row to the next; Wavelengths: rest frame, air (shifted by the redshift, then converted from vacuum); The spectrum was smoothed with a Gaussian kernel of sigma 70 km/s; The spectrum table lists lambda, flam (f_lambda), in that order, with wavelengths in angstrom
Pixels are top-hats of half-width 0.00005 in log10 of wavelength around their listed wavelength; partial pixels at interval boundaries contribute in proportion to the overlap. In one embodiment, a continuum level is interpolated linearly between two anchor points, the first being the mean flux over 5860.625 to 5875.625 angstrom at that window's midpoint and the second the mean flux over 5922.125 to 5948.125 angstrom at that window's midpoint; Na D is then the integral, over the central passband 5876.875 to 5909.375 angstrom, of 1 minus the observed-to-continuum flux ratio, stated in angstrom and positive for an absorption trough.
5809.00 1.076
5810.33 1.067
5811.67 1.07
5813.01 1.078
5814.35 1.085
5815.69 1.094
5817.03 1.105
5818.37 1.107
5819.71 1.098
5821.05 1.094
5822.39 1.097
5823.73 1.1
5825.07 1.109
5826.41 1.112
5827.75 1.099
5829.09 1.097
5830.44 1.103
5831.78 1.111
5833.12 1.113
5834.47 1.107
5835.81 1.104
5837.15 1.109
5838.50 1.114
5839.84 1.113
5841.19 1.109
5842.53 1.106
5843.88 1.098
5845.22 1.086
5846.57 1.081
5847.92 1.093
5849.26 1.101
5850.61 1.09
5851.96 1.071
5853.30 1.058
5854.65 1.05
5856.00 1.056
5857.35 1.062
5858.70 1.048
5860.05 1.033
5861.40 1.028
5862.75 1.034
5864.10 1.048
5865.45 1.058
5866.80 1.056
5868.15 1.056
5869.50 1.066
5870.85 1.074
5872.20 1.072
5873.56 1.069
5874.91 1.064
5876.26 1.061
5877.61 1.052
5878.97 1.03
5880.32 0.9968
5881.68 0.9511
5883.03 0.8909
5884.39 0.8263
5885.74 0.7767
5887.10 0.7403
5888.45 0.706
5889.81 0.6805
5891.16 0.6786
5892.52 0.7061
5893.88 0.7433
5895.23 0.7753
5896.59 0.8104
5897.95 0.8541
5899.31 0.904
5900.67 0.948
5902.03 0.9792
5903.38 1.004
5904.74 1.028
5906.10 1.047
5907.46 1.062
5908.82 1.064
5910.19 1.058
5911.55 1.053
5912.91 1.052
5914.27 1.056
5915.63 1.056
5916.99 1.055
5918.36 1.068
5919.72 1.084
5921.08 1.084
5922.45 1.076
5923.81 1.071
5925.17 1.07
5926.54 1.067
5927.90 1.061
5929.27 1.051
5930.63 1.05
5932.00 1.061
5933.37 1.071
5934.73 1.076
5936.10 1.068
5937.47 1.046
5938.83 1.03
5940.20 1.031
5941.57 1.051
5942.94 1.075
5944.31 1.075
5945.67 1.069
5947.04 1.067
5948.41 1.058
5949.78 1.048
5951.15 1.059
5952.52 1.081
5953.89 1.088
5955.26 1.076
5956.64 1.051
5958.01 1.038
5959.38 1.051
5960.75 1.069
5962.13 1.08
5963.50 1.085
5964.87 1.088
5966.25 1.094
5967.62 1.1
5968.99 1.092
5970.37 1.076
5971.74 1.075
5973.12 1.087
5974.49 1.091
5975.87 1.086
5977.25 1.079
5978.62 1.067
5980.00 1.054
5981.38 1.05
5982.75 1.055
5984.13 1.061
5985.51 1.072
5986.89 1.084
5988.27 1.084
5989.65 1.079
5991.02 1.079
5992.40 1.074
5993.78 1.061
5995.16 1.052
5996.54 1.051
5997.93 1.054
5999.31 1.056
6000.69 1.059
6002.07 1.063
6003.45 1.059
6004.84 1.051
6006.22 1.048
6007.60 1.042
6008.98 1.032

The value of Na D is 5.3 angstrom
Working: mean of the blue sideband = 1.06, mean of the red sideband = 1.06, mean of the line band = 0.885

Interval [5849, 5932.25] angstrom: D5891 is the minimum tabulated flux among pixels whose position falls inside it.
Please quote 0.6786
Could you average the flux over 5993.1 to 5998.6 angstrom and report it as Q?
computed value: 1.05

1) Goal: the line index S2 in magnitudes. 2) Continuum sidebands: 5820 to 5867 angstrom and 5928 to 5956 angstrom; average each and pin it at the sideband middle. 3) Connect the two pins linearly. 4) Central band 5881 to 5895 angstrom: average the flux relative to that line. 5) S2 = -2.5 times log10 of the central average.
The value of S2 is 0.36 mag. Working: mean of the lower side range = 1.08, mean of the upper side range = 1.06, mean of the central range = 0.77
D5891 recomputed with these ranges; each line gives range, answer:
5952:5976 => 1.038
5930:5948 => 1.03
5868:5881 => 0.9968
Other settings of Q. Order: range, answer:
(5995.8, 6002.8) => 1.06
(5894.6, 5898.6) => 0.813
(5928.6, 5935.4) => 1.06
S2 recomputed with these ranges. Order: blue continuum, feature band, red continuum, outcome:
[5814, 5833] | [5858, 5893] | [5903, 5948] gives 0.13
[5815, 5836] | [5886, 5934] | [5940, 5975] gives 0.12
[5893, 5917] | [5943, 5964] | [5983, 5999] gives -0.04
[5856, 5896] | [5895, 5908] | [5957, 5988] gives 0.04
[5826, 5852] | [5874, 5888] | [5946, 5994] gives 0.17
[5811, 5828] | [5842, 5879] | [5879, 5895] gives -0.17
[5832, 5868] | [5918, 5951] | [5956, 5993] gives 0.01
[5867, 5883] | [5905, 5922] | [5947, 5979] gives -0.01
